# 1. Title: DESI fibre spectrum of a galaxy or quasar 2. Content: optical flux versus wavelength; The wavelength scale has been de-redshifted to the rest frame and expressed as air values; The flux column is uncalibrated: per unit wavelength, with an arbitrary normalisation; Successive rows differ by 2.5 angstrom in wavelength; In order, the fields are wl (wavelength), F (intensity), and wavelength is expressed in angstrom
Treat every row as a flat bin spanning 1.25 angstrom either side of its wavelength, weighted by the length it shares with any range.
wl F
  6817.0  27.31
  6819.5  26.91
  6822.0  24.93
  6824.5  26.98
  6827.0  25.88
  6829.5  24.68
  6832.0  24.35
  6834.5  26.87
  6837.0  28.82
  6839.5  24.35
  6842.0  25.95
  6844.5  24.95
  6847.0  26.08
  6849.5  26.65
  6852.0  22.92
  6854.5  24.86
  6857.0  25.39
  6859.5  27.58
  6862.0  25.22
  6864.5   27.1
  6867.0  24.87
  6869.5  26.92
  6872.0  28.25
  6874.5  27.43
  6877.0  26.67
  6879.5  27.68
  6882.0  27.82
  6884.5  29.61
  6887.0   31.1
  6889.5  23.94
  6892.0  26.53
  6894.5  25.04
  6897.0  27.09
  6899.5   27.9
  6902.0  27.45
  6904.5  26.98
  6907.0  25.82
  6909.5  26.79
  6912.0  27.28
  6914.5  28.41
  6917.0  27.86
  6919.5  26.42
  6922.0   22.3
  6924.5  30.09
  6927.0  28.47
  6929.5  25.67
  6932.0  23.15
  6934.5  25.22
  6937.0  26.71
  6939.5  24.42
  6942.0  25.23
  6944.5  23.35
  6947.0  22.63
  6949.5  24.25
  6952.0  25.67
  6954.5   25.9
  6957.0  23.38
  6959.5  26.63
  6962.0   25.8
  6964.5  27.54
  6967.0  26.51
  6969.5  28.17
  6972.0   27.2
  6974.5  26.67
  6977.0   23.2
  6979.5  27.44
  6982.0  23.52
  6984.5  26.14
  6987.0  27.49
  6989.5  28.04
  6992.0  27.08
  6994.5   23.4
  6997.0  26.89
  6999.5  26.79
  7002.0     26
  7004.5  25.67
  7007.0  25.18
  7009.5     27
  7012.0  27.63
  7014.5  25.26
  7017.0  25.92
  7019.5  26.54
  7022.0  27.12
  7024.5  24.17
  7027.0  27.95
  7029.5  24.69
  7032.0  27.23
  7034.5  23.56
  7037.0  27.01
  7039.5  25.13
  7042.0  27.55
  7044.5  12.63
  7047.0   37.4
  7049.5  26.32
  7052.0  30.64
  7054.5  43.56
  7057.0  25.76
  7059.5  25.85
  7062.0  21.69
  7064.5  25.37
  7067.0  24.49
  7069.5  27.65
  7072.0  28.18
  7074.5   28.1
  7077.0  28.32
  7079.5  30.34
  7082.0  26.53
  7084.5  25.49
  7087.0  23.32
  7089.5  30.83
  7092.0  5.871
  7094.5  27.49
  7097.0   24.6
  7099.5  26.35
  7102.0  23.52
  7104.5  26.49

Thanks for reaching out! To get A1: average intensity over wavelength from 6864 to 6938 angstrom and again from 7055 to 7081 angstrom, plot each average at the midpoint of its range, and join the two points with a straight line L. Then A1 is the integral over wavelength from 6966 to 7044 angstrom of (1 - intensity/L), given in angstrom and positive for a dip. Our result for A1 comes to 2.7 angstrom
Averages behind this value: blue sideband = 26.9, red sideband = 27.1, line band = 26.1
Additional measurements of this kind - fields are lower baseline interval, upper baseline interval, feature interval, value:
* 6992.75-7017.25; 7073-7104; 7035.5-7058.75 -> -2.5 angstrom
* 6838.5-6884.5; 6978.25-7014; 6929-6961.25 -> 1.8 angstrom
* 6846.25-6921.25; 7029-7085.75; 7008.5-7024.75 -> 0.4 angstrom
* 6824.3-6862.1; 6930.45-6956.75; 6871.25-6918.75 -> -4.1 angstrom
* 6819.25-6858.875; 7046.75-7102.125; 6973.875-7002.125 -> 0.3 angstrom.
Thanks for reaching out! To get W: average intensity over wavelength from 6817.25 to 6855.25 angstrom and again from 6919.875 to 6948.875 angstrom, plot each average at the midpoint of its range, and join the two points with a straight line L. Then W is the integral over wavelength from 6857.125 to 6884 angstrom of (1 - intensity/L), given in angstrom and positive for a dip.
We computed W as -1.5 angstrom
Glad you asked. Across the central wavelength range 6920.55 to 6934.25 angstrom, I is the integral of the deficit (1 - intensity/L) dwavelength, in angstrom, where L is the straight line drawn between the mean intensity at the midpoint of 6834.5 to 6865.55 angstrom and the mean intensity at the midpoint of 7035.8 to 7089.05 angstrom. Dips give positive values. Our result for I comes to 0.2 angstrom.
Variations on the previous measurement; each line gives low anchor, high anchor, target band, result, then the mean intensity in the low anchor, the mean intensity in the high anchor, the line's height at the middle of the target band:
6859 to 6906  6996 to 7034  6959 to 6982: 0.1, 27.1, 26.2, 26.5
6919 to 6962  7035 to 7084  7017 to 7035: 0.5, 25.3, 27.4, 26.8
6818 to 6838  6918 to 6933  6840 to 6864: 0.6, 26.2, 26.1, 26.1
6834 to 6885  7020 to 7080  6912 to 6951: 1.5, 26.4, 27.1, 26.7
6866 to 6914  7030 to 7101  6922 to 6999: 2.9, 27.1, 26.3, 26.8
